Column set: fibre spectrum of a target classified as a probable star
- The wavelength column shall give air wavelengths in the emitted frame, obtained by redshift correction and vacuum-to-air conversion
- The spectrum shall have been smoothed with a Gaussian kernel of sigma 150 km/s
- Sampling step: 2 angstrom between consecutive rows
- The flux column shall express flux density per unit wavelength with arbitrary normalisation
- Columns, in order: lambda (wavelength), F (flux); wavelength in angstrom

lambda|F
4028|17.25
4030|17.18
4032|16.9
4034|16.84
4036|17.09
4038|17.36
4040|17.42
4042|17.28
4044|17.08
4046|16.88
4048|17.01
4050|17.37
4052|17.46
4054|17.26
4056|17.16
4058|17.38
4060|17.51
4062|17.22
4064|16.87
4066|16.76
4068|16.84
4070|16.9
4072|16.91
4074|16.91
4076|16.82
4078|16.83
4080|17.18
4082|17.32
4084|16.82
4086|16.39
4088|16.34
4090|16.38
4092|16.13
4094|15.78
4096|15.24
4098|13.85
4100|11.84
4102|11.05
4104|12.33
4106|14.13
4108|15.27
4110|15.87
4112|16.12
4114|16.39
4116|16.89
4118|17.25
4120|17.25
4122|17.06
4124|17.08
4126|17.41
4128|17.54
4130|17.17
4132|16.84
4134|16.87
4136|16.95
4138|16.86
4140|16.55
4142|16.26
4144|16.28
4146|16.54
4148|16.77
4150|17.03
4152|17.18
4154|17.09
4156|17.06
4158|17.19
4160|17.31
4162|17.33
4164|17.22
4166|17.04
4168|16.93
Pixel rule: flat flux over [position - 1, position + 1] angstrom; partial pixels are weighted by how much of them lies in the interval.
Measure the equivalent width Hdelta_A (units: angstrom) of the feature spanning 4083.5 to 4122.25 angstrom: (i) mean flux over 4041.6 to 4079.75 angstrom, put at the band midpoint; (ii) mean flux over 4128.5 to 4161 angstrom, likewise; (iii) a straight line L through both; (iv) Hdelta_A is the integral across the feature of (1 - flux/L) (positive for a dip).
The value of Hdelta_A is 3.7 angstrom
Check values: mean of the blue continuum 17.1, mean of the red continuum 16.9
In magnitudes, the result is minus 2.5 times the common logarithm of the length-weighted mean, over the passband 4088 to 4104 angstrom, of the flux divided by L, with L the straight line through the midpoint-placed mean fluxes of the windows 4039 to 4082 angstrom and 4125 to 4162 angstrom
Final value 0.19 mag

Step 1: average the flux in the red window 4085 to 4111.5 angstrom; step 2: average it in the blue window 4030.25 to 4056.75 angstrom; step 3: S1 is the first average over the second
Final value 0.9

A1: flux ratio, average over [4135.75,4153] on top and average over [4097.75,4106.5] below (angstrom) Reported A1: 1.3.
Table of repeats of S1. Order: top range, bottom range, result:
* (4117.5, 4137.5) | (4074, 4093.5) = 1.03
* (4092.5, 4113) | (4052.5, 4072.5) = 0.83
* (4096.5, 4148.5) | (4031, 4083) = 0.93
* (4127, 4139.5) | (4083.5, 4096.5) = 1.05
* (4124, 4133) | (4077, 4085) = 1.01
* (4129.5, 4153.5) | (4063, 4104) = 1.06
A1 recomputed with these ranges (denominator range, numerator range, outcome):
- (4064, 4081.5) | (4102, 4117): 0.89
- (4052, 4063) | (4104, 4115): 0.88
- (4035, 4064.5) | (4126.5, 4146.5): 0.98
